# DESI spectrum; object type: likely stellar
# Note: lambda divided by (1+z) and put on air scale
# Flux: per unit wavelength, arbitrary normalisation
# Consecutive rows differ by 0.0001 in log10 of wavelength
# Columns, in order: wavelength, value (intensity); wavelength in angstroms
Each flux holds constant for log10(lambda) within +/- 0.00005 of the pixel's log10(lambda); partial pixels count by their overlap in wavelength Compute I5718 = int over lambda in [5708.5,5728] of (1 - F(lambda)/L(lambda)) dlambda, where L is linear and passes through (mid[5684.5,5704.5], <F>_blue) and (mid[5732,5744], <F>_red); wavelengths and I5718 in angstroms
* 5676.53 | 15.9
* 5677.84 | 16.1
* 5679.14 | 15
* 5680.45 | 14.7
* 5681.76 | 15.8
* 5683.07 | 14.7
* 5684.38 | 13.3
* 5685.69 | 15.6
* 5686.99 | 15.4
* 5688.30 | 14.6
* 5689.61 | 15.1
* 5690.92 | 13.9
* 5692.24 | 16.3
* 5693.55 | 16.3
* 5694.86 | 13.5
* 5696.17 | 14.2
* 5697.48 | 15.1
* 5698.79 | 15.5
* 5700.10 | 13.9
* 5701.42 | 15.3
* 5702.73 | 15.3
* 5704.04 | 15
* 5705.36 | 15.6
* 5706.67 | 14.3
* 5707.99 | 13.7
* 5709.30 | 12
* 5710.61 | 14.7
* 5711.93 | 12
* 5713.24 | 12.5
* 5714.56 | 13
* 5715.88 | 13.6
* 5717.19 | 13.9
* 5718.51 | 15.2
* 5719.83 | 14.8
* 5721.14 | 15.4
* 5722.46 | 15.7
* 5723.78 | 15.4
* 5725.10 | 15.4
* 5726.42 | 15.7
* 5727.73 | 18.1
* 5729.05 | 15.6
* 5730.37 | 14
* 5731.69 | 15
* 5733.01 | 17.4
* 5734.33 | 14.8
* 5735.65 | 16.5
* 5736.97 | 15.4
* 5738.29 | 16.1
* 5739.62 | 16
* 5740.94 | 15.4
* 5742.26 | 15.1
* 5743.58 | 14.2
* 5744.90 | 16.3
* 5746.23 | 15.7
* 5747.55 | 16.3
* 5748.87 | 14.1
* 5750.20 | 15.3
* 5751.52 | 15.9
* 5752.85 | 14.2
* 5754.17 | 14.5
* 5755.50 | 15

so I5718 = 1.2 angstroms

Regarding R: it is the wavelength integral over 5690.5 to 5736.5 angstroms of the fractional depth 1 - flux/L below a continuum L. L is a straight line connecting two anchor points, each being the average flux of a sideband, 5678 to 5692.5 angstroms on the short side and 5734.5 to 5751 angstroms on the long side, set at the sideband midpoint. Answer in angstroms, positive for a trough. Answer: 1.2 angstroms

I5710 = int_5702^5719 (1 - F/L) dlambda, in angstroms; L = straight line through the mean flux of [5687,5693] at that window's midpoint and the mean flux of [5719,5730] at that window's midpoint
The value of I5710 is 1.7 angstroms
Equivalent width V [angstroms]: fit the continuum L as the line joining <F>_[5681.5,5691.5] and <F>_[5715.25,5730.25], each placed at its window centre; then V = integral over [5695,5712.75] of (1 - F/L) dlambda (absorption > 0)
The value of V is 0.8 angstroms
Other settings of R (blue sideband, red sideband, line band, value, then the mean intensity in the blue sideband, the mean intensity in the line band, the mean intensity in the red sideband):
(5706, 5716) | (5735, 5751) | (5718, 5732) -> -1.3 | 13.2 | 15.5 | 15.5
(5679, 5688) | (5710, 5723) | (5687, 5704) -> -0.4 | 14.9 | 14.9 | 14.1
